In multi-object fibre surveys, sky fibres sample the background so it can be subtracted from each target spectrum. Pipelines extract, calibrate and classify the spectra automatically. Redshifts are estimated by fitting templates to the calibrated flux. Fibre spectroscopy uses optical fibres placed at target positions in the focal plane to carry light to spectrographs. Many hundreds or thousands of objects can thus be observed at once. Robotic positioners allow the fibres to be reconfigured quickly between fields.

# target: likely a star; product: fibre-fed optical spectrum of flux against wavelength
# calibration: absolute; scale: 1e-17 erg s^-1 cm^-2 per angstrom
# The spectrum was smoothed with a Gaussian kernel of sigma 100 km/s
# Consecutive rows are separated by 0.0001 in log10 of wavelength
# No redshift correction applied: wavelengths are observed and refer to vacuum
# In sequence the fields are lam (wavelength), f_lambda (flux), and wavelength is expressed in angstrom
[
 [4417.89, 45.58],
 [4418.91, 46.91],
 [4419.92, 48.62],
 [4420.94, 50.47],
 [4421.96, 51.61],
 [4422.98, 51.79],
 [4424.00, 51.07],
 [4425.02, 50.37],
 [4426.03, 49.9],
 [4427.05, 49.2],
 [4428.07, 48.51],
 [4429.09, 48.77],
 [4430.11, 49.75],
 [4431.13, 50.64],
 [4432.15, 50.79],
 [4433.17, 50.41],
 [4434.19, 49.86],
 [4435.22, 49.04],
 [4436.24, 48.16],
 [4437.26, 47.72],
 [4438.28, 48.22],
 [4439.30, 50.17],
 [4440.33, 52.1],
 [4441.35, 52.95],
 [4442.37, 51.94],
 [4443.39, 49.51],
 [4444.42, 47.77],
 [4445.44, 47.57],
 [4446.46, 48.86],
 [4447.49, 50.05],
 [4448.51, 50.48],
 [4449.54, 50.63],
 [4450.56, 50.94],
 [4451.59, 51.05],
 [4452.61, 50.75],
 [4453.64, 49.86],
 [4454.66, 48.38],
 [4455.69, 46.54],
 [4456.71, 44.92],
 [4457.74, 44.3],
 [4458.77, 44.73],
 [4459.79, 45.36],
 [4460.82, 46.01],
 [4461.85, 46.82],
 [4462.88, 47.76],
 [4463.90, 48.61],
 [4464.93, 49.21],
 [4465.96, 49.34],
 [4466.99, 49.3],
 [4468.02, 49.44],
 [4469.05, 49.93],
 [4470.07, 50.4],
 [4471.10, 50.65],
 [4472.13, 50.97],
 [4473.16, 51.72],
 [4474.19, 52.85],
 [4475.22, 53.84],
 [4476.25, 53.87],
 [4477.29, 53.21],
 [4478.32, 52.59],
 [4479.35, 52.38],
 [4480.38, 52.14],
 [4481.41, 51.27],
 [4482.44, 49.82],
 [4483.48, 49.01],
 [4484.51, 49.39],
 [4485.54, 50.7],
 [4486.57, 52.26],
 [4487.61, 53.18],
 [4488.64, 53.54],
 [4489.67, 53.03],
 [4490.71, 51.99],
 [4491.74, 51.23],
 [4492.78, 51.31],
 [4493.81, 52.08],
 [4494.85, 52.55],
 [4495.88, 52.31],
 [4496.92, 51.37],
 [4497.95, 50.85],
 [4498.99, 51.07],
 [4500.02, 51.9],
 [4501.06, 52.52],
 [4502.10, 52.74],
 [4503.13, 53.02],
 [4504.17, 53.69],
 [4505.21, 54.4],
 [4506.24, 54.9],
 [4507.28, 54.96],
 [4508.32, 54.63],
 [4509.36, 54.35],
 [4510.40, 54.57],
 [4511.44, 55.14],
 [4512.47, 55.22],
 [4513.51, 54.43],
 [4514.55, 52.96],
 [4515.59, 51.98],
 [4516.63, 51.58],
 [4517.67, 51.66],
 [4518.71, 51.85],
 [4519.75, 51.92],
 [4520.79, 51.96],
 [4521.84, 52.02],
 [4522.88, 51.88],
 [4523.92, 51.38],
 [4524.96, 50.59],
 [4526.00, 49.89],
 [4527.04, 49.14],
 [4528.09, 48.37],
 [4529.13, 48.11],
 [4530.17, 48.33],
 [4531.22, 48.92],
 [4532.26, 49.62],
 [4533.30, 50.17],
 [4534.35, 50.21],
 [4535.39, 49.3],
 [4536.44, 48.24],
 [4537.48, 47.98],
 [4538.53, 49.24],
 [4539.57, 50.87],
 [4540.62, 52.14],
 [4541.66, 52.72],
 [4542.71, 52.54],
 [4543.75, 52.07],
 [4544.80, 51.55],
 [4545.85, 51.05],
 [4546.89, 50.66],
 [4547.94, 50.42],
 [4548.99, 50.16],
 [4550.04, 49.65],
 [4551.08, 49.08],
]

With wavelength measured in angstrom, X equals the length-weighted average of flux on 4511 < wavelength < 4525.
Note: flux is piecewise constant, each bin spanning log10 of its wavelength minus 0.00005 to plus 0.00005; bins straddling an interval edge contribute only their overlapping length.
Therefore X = 52.5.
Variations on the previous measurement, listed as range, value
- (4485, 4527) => 52.6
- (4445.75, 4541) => 50.9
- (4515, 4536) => 50.4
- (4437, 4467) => 48.7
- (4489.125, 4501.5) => 51.8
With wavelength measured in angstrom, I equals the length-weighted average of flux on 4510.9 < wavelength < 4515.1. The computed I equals 54.5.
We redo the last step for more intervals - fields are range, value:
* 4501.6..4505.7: 53.5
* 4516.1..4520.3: 51.8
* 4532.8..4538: 49.2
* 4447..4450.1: 50.5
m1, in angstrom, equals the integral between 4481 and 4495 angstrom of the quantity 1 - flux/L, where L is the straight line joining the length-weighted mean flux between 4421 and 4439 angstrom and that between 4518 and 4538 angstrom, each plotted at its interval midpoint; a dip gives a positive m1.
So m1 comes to -0.4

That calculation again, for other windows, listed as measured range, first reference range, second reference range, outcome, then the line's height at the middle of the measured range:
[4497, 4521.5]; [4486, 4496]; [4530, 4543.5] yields -0.8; 51.5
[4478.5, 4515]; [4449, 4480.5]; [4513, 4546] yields -1.8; 50.2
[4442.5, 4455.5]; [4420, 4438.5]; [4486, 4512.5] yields 0.3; 50.7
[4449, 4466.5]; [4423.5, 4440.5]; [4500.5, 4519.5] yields 1.0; 50.9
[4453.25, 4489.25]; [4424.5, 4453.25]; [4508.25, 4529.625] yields 0.6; 50.7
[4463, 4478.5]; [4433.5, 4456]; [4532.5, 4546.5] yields -0.3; 49.9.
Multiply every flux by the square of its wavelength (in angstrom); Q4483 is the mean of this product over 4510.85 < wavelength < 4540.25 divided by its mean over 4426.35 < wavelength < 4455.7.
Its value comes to 1.06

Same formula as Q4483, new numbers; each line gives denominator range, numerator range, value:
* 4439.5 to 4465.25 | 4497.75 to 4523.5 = 1.12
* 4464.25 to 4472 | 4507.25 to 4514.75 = 1.12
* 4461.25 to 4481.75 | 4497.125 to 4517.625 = 1.07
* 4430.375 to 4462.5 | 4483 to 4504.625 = 1.08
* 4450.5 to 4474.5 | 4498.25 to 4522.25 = 1.12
